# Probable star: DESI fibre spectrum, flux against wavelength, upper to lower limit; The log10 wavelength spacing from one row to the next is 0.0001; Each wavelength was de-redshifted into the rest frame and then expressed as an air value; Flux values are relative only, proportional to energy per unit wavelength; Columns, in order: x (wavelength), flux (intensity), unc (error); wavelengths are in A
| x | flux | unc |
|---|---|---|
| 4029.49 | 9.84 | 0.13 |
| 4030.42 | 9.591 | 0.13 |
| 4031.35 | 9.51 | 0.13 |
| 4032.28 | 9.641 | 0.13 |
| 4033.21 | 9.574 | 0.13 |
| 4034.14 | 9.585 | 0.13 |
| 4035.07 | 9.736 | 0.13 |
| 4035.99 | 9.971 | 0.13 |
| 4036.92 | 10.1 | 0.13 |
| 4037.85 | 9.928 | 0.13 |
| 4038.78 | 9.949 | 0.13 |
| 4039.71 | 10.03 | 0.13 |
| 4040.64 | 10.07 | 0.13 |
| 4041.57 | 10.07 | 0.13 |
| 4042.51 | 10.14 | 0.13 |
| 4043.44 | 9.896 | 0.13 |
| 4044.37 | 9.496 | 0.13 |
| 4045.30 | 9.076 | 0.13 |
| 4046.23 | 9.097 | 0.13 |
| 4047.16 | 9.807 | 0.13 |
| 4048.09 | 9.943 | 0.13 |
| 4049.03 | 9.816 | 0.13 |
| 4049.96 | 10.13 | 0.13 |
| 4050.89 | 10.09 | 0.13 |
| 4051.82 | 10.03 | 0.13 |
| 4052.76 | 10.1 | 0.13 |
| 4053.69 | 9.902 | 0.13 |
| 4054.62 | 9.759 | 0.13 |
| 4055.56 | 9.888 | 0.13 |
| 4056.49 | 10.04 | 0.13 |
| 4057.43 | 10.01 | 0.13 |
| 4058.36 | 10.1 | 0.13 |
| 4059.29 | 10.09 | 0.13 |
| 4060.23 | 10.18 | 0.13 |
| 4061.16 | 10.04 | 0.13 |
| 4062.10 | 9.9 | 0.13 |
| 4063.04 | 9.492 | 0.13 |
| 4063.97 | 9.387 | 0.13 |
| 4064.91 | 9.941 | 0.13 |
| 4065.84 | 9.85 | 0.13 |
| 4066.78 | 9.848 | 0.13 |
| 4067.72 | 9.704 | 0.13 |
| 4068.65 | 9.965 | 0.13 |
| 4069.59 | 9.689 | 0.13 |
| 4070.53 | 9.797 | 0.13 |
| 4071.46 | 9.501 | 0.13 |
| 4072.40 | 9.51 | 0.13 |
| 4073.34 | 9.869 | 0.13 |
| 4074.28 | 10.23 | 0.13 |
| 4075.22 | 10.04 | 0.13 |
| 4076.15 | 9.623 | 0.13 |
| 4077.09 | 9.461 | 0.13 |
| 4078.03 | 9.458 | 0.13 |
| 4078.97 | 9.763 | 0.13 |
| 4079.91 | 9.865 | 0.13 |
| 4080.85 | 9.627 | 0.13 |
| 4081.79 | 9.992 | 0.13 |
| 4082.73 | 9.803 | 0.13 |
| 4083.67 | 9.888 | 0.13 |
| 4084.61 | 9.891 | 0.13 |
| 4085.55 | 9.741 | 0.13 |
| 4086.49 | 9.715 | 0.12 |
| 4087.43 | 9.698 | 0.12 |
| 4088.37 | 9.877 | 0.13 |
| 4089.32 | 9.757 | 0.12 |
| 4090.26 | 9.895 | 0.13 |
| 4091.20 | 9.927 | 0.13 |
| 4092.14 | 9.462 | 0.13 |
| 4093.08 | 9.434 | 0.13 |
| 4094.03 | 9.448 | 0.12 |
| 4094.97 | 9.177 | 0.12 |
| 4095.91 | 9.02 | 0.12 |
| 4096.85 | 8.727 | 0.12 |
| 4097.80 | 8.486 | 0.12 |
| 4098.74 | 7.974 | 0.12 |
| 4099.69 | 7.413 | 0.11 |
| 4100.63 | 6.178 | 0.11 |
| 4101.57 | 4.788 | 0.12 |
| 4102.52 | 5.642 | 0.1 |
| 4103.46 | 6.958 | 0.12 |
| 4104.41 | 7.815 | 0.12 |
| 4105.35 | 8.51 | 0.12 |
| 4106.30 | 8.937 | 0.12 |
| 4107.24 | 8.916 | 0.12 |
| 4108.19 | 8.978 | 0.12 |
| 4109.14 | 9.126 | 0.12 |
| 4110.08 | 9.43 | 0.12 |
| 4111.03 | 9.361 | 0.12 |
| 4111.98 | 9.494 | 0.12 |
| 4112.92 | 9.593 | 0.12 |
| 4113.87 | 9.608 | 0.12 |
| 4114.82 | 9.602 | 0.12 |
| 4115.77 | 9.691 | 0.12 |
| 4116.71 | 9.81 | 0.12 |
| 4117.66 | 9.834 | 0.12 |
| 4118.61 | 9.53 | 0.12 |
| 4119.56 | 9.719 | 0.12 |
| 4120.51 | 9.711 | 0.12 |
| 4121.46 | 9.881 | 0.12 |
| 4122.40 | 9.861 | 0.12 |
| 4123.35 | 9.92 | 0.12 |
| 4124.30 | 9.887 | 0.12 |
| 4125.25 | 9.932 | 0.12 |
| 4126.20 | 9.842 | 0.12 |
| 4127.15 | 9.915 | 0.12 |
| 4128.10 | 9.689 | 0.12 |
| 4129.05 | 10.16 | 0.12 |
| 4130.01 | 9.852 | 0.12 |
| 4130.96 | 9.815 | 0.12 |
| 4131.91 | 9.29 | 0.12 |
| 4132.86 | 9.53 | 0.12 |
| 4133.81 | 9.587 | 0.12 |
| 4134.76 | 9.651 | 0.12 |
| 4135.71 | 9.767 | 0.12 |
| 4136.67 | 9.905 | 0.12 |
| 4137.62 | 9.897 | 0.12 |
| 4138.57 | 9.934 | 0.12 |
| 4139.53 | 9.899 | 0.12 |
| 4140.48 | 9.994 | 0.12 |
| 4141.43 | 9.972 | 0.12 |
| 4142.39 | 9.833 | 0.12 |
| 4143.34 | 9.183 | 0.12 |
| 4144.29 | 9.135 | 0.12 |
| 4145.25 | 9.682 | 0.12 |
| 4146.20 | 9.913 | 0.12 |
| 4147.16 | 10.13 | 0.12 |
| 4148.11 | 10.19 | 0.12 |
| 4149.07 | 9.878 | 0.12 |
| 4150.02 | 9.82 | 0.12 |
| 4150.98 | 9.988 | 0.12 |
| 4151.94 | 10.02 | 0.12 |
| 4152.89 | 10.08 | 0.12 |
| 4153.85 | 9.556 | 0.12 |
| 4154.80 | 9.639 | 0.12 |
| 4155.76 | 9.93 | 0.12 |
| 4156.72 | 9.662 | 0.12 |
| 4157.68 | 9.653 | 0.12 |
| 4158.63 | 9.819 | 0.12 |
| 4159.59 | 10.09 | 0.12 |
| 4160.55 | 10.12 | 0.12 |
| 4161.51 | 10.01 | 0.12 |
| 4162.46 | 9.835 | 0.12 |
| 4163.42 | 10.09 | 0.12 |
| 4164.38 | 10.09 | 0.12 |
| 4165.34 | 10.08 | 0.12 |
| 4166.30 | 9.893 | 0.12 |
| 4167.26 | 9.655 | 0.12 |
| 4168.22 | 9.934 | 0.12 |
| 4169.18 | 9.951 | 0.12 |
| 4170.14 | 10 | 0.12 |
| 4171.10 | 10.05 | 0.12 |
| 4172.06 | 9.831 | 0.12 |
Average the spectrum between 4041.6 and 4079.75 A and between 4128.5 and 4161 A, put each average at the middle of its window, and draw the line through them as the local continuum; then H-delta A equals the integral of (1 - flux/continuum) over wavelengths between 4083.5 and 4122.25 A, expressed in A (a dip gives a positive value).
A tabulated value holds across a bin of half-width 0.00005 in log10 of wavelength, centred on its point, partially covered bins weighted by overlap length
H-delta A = 3.2 A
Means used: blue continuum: 9.82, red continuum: 9.81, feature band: 8.99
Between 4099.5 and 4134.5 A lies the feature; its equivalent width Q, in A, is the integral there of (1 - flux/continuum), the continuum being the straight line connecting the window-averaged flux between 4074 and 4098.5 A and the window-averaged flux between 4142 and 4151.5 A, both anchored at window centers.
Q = 2.15 A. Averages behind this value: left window 9.6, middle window 9.1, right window 9.77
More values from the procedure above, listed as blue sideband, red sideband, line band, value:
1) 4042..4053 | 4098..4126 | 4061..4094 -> -1.4 A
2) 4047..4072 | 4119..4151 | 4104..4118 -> 0.8 A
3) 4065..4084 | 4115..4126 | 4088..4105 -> 2.5 A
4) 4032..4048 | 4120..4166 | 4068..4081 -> 0.1 A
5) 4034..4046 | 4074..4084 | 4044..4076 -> -0.1 A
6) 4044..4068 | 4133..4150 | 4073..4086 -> 0.0 A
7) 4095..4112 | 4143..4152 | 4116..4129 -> -1.5 A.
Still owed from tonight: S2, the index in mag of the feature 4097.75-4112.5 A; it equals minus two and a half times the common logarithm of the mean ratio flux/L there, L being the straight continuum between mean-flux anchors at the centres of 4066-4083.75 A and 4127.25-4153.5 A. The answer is 0.219 mag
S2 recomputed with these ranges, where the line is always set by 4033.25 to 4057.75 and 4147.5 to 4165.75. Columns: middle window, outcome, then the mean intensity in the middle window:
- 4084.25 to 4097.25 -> 0.04 mag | 9.56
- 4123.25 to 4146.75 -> 0.02 mag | 9.76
